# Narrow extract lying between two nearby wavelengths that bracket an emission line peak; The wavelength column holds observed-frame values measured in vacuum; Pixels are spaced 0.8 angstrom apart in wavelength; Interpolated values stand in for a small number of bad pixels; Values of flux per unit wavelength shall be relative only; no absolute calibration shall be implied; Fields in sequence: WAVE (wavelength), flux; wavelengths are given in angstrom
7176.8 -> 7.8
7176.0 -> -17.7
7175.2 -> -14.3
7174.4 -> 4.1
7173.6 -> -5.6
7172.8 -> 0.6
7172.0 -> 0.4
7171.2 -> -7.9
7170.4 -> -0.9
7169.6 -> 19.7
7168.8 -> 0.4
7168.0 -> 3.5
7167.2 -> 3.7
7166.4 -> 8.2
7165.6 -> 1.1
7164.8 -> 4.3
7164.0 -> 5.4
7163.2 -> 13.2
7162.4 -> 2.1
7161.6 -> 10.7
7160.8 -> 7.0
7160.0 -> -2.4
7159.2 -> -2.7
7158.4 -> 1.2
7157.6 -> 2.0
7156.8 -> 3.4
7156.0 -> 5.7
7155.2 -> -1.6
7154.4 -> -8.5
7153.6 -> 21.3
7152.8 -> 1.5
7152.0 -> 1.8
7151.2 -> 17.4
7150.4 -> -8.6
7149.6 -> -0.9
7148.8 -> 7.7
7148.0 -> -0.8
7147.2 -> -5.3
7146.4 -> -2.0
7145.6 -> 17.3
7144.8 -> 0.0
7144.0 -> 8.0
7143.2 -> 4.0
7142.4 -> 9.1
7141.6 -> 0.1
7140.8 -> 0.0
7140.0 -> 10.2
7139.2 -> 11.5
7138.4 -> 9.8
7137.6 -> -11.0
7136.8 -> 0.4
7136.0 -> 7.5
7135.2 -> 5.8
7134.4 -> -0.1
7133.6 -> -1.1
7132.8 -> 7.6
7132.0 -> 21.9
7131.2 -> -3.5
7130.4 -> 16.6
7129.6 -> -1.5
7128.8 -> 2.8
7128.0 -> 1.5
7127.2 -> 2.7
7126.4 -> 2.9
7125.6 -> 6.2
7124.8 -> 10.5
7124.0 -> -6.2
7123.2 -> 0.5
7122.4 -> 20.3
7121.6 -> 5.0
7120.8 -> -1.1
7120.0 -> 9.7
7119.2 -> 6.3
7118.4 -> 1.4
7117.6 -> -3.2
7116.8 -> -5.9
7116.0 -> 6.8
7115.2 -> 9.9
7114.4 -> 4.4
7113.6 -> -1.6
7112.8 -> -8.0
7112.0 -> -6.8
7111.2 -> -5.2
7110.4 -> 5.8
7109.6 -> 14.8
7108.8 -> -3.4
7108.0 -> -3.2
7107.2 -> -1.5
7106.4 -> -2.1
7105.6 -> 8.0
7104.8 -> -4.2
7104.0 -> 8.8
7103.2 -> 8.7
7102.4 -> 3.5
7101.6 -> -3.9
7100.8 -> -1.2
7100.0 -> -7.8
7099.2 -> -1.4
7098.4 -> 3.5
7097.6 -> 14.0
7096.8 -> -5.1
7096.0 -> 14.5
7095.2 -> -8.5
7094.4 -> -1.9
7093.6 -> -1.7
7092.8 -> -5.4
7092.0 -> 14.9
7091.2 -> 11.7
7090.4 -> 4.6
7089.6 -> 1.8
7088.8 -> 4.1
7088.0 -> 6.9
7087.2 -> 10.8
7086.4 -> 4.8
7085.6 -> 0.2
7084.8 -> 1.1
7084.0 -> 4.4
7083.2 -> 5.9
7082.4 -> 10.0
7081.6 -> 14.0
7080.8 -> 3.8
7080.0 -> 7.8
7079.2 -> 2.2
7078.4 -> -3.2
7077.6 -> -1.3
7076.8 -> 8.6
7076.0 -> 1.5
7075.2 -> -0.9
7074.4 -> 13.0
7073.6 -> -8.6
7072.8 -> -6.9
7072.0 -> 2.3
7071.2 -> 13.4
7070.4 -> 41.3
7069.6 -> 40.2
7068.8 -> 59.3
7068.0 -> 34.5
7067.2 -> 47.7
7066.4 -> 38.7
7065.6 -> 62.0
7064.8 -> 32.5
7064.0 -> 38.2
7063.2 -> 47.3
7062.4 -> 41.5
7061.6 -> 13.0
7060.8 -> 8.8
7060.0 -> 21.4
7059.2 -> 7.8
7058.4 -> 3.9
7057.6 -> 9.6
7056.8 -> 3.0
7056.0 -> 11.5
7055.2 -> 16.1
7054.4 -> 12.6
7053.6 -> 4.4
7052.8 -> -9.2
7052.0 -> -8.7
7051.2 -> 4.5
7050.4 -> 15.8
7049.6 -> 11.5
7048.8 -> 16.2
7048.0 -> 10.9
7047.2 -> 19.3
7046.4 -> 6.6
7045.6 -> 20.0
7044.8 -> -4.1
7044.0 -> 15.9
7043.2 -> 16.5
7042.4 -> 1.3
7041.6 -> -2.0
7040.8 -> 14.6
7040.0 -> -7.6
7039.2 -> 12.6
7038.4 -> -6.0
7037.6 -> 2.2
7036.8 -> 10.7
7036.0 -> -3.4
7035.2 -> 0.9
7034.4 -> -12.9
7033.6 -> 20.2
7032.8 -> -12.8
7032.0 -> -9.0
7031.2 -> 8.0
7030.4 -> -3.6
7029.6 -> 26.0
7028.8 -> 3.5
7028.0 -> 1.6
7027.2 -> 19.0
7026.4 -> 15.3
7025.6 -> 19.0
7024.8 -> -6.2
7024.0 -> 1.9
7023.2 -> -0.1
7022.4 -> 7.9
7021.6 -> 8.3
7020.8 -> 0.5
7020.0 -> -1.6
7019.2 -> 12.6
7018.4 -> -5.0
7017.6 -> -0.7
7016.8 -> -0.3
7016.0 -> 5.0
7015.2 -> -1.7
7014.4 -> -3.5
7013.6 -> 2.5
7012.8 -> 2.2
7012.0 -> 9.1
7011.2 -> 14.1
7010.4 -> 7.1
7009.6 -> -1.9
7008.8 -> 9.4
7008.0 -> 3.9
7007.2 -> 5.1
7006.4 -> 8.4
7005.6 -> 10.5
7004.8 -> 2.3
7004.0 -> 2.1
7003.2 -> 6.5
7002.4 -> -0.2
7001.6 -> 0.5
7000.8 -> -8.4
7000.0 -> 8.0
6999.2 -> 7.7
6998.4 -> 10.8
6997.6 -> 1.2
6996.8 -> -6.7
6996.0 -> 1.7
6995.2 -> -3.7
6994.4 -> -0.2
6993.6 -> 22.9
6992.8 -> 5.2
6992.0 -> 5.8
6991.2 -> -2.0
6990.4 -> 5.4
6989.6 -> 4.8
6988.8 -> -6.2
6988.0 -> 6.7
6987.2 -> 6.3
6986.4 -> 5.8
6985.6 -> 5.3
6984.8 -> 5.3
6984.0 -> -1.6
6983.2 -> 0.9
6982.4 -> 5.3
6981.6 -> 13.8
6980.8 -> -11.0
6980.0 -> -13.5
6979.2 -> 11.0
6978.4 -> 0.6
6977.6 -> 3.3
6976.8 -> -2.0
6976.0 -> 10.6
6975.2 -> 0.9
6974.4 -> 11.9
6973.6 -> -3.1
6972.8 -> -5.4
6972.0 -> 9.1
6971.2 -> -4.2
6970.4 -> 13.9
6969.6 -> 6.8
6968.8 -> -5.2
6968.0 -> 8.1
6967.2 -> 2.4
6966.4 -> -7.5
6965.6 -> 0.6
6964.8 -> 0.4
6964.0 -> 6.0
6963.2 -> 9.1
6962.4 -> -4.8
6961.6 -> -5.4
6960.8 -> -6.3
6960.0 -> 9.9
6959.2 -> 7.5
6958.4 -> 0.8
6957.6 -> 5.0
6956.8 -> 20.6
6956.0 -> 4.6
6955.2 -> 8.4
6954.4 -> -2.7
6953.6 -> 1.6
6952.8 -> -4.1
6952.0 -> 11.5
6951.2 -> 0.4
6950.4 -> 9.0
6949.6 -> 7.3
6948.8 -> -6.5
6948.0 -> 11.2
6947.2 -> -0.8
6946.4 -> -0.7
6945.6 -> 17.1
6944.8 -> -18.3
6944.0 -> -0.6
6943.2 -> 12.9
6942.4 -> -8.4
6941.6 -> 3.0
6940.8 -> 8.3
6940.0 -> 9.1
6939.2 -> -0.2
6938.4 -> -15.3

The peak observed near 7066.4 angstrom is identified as [O II] 3727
